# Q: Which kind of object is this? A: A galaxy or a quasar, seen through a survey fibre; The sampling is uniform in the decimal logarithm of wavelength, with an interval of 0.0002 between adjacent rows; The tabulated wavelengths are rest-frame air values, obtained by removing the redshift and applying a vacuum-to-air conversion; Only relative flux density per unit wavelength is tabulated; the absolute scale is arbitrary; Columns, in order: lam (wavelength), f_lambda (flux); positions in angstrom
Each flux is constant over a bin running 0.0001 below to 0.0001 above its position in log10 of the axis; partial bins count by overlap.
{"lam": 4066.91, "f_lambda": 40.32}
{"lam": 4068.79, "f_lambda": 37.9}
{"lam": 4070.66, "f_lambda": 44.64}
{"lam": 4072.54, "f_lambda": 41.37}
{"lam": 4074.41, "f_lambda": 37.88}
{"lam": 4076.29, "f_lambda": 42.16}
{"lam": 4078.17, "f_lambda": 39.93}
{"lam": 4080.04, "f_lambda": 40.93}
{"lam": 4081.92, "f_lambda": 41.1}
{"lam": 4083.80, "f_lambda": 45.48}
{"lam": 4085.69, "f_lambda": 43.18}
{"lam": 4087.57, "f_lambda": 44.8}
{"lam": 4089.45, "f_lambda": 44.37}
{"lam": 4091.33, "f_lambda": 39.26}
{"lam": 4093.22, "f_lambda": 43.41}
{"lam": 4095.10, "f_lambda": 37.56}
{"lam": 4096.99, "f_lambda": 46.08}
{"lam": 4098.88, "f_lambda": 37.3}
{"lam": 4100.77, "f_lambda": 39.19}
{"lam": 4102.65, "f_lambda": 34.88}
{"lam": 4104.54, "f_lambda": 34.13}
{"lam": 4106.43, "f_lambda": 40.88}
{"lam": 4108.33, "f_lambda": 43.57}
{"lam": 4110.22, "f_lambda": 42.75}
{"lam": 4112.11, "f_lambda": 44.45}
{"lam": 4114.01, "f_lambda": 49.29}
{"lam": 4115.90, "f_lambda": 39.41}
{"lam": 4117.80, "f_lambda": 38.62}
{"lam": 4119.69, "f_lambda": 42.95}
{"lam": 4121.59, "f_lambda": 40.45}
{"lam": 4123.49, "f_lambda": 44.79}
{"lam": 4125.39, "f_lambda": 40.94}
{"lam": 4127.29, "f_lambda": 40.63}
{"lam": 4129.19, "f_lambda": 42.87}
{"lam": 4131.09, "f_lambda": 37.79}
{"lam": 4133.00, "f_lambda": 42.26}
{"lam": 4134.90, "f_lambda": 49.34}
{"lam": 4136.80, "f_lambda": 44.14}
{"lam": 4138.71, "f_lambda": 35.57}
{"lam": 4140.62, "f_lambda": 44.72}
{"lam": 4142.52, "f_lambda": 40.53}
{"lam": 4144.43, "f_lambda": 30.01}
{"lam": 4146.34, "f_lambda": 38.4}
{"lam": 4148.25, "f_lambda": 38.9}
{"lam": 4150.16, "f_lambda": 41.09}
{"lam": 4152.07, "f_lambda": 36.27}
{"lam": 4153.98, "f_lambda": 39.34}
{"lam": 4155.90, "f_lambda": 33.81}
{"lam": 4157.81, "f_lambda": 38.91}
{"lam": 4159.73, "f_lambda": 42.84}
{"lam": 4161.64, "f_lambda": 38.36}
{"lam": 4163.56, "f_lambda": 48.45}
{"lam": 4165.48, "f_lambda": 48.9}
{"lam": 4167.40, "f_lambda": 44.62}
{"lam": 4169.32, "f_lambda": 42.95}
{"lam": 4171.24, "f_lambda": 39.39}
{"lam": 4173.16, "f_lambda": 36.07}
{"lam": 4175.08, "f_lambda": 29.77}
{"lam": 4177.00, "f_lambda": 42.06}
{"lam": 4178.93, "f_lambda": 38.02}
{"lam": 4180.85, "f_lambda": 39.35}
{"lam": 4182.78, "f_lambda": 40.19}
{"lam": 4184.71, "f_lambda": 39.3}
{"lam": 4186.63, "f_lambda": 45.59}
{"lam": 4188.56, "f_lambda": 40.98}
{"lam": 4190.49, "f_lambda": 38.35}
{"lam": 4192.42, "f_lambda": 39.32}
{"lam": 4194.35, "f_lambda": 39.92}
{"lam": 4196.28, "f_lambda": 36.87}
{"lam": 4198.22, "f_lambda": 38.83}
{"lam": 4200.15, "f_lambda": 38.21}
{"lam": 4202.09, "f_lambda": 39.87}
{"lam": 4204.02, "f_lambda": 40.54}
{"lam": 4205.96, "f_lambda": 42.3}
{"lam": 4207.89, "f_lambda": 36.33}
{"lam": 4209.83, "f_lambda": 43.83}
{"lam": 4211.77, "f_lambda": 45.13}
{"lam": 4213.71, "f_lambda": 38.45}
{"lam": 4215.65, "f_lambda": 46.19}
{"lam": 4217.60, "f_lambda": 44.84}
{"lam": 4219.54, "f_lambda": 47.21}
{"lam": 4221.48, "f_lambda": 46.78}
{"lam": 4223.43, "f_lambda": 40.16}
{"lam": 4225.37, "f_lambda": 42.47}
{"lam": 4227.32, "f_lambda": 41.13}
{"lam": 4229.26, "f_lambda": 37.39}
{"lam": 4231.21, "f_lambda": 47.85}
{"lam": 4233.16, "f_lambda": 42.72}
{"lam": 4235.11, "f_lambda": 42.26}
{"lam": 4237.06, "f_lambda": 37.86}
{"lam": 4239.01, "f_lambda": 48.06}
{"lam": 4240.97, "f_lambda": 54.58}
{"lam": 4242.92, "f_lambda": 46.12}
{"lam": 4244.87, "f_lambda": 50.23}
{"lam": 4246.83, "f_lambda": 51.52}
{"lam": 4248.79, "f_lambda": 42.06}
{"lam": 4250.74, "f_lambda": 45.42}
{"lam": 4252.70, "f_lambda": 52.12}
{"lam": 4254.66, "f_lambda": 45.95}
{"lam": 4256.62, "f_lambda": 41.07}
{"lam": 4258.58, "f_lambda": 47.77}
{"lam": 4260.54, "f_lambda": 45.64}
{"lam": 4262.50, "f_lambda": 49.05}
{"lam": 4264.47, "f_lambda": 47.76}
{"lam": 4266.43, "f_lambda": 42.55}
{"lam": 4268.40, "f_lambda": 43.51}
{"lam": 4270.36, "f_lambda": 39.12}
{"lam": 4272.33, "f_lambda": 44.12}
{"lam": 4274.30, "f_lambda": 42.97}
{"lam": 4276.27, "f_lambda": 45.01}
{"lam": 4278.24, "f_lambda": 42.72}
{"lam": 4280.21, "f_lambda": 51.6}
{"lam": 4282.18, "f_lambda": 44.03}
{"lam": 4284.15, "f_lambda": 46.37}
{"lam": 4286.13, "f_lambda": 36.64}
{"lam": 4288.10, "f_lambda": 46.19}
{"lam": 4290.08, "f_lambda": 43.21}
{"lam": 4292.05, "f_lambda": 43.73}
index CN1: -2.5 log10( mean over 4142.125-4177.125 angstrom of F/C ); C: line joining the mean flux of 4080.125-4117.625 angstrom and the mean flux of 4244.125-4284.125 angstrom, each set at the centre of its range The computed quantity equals 0.10 mag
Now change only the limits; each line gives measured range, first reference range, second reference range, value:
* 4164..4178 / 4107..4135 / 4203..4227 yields 0.05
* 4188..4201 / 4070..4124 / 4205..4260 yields 0.13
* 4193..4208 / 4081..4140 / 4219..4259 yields 0.13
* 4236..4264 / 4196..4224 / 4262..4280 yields -0.08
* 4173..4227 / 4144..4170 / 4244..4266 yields 0.07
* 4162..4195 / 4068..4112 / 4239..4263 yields 0.10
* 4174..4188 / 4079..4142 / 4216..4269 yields 0.12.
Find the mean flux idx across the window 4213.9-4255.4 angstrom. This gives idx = 45.2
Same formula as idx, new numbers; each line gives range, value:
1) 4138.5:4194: 39.8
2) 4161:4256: 42.6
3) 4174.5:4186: 38.6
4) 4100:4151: 40.8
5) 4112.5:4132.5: 41.8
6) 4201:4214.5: 40.9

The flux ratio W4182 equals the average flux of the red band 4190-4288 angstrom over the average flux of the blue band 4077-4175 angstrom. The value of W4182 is 1.07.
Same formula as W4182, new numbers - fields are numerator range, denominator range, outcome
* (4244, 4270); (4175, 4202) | 1.18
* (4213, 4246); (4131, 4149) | 1.10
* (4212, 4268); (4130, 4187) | 1.12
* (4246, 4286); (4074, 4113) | 1.10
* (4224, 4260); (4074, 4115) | 1.09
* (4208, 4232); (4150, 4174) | 1.06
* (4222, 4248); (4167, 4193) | 1.13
